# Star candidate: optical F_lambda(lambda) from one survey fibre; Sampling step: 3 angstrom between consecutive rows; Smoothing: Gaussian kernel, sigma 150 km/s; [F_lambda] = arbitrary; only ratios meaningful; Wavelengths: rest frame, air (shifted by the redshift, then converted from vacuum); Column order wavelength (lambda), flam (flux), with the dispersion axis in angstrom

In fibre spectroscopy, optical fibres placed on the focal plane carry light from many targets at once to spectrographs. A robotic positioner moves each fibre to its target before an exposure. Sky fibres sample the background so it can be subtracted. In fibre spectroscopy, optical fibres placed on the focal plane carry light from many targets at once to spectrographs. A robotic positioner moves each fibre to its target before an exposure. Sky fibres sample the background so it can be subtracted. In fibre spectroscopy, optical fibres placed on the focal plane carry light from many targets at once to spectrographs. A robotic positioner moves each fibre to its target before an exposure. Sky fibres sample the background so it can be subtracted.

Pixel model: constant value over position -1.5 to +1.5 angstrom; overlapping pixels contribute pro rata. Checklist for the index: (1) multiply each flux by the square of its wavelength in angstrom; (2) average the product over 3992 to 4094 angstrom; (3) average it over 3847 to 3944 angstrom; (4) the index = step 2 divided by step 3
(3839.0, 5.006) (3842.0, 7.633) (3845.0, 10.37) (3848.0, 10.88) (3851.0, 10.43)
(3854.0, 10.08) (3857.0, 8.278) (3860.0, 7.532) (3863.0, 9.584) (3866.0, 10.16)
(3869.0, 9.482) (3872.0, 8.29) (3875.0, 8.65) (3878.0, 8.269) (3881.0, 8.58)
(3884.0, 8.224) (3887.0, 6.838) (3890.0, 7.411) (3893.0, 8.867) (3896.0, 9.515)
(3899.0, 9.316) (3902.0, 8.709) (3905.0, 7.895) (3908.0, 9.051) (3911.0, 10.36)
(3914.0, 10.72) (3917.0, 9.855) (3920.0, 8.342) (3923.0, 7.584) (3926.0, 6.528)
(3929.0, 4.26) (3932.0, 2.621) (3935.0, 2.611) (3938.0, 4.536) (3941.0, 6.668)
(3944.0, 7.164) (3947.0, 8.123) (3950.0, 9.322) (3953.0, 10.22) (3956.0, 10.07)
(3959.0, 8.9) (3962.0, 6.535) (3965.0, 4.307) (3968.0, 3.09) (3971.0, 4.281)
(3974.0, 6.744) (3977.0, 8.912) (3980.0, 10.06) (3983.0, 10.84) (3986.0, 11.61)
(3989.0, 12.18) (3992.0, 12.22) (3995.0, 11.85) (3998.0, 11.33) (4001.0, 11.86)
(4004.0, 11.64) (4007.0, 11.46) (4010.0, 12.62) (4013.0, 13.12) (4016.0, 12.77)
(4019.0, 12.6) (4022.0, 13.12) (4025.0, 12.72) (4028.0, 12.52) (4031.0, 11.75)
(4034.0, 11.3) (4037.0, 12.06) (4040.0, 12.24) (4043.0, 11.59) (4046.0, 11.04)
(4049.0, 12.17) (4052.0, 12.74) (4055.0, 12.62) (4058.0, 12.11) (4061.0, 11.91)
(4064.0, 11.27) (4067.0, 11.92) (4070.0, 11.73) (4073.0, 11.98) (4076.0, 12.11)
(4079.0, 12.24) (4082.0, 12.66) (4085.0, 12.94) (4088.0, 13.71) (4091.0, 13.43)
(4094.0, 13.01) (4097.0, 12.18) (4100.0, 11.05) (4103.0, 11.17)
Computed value 1.6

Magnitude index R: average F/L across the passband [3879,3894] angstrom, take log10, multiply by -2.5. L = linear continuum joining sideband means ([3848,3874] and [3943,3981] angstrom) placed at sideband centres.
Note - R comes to 0.11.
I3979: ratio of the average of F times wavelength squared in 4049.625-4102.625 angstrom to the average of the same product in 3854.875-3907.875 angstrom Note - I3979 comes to 1.58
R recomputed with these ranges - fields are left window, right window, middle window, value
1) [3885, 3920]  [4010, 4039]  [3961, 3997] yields 0.287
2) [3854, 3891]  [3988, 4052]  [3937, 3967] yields 0.352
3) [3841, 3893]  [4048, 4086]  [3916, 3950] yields 0.498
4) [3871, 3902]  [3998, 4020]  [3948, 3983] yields 0.379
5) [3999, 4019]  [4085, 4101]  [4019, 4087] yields 0.032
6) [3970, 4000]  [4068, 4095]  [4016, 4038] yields -0.104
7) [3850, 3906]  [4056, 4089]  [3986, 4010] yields -0.091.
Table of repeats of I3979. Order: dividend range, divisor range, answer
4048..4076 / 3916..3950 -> 2.04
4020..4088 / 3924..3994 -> 1.70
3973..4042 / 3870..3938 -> 1.58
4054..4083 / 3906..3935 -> 1.74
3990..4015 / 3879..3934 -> 1.58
